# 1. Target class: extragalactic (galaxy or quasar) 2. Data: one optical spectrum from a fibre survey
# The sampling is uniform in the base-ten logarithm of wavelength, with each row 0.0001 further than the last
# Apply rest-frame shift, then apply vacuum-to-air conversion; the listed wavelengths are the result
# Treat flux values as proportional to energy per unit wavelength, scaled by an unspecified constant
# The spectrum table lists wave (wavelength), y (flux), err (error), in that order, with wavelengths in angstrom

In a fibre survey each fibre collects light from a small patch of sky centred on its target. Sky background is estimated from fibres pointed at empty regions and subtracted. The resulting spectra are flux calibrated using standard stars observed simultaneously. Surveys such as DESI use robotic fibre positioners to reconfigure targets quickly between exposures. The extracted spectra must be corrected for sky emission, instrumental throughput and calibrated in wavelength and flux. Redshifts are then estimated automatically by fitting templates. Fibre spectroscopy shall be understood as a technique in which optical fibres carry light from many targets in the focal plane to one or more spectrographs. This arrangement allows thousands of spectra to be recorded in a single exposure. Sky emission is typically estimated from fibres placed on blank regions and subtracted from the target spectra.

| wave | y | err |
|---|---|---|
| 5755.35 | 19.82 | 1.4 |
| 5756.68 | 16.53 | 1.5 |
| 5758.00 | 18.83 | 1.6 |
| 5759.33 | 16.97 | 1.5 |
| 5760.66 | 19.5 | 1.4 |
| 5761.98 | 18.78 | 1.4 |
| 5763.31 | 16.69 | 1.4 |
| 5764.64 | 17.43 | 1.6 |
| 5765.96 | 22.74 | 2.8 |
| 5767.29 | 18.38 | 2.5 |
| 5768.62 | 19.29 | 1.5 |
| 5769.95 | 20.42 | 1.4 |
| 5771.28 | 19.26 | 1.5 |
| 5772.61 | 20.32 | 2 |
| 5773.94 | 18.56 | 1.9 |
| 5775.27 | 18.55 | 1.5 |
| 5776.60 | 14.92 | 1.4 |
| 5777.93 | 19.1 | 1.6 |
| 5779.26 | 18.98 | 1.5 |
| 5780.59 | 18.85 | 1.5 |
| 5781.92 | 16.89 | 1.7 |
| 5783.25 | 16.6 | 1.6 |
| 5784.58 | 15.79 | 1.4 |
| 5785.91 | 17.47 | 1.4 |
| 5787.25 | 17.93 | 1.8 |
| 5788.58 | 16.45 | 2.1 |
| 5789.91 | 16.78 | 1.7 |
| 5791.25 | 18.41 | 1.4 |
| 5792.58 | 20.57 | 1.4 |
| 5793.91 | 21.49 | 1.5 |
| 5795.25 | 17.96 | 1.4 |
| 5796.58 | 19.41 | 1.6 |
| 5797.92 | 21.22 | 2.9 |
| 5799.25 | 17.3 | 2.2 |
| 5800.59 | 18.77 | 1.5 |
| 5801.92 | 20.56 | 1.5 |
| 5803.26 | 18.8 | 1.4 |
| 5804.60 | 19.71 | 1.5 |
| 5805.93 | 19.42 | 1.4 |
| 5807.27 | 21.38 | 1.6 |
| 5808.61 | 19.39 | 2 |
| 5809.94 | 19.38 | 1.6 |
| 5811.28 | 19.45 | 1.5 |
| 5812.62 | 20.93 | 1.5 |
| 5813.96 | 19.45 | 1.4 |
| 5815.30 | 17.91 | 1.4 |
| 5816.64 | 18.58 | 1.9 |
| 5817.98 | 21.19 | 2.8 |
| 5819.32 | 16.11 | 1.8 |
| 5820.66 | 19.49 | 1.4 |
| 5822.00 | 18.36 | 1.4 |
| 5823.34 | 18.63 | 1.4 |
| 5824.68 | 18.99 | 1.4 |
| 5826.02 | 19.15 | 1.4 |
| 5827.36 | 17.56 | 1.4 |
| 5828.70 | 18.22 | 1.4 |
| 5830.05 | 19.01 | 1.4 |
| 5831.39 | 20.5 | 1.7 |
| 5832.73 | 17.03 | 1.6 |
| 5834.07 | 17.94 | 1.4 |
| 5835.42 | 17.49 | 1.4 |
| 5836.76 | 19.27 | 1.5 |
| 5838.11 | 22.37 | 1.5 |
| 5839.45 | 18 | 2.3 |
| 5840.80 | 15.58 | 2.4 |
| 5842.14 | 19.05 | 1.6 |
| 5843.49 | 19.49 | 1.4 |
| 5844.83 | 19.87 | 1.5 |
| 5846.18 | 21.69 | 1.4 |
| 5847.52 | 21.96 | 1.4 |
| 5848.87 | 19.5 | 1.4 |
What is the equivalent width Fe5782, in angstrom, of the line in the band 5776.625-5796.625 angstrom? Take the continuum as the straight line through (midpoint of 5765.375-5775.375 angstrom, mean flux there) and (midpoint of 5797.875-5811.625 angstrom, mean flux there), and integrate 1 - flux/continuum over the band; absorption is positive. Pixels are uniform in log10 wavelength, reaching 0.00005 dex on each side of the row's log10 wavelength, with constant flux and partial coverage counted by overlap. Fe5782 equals 1.6 angstrom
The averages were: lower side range 19.7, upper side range 19.5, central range 18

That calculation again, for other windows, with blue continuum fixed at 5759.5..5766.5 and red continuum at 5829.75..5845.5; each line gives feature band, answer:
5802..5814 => -0.64 angstrom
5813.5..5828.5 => 0.13 angstrom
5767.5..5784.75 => 0.44 angstrom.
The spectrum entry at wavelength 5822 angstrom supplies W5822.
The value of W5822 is 18.36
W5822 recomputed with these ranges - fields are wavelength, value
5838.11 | 22.37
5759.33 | 16.97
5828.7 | 18.22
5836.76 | 19.27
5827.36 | 17.56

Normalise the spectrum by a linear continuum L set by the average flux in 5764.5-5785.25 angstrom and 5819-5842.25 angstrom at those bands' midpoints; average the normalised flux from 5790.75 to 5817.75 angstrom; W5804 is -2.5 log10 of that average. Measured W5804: -0.058 mag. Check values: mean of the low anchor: 18.5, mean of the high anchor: 18.5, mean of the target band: 19.5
